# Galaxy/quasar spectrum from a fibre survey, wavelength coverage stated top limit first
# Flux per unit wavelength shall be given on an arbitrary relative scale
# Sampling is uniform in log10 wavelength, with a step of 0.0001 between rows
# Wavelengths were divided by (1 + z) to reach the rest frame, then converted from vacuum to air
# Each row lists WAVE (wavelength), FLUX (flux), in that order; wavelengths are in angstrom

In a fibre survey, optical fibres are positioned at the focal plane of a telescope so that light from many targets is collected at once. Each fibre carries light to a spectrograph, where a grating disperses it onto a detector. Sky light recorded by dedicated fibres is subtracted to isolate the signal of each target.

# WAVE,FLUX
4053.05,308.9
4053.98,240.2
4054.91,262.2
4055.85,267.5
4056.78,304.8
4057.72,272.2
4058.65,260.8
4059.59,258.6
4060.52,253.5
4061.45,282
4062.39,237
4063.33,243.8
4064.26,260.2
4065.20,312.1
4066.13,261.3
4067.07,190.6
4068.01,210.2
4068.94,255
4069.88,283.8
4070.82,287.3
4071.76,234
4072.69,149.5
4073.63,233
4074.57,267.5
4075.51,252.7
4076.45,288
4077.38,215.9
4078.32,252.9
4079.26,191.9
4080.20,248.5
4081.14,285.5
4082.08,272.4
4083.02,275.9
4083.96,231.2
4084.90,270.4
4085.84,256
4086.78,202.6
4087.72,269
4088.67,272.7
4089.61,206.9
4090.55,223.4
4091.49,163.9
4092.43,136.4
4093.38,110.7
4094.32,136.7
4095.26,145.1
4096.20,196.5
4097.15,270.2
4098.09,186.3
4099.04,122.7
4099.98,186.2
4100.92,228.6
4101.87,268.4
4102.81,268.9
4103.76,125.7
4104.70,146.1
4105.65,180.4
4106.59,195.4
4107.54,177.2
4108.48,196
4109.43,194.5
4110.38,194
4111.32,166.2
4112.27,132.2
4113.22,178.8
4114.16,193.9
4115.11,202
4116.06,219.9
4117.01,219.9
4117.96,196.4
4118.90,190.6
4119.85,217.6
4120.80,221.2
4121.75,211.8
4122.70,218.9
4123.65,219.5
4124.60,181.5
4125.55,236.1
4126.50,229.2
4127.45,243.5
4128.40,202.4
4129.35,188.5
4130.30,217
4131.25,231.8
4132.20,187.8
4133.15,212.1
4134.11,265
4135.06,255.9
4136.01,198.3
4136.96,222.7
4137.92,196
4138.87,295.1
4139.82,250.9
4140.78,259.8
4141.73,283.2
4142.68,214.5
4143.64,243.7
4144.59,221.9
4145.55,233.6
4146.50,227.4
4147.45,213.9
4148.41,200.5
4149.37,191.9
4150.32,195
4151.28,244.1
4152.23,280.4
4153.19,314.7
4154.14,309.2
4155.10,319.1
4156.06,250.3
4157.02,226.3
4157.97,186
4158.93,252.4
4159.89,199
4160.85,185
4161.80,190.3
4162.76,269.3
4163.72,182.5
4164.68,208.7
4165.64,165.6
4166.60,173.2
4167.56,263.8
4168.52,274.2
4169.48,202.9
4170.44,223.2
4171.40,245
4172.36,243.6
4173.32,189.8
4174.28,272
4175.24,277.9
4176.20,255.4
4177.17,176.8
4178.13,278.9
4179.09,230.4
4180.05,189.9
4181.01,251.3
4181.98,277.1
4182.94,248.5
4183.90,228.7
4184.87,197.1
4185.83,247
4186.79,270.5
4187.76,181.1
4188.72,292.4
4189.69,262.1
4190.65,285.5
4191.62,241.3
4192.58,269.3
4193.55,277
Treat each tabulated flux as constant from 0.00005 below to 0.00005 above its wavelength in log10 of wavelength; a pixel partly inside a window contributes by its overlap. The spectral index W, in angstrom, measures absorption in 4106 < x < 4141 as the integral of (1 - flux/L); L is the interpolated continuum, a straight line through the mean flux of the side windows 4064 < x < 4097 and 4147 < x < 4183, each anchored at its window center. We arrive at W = 3.12 angstrom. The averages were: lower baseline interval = 230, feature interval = 211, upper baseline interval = 233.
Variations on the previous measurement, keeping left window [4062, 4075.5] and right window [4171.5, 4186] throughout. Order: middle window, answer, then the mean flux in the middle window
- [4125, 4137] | 0.9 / 222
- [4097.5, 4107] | 2.0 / 192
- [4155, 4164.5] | 0.7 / 222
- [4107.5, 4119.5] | 2.6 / 190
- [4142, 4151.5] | 0.8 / 219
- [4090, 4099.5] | 2.9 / 170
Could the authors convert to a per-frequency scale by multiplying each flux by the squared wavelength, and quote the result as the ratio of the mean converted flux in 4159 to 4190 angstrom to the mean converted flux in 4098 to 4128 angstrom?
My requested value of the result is 1.2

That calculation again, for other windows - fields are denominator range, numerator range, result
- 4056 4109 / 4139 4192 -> 1.09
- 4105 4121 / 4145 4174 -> 1.22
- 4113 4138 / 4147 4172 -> 1.09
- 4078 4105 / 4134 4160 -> 1.17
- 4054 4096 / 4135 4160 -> 1.05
